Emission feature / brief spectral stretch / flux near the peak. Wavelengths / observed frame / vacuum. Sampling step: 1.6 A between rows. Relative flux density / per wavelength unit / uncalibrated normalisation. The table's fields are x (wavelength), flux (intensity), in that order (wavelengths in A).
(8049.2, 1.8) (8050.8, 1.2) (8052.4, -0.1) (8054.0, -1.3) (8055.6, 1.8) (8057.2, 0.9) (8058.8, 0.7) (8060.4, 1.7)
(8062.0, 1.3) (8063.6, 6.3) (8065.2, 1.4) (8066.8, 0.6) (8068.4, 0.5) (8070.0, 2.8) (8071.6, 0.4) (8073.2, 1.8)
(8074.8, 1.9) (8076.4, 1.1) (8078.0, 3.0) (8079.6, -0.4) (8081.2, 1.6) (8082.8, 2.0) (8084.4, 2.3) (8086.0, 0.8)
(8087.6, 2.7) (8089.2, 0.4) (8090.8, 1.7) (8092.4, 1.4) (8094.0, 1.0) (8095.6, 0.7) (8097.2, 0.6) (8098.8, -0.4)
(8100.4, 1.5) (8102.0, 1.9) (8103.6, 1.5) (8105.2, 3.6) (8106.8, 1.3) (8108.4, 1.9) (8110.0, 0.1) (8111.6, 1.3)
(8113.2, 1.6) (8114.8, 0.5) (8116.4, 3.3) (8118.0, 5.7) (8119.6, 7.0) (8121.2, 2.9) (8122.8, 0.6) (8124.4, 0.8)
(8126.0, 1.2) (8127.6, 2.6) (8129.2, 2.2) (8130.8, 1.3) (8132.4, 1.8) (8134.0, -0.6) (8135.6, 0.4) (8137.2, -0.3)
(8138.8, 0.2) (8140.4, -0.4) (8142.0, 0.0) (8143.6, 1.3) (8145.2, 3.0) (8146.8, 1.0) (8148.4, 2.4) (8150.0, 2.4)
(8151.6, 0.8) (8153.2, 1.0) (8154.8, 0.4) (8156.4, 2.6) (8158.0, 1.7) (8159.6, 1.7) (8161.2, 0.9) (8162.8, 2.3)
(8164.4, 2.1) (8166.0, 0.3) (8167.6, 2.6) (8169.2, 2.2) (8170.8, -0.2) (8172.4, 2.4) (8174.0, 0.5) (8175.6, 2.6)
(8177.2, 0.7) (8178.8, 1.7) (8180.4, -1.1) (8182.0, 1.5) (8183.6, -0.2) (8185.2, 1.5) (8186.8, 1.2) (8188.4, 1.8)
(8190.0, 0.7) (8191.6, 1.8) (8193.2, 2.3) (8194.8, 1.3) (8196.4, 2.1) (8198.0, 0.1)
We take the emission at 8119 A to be [O III]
